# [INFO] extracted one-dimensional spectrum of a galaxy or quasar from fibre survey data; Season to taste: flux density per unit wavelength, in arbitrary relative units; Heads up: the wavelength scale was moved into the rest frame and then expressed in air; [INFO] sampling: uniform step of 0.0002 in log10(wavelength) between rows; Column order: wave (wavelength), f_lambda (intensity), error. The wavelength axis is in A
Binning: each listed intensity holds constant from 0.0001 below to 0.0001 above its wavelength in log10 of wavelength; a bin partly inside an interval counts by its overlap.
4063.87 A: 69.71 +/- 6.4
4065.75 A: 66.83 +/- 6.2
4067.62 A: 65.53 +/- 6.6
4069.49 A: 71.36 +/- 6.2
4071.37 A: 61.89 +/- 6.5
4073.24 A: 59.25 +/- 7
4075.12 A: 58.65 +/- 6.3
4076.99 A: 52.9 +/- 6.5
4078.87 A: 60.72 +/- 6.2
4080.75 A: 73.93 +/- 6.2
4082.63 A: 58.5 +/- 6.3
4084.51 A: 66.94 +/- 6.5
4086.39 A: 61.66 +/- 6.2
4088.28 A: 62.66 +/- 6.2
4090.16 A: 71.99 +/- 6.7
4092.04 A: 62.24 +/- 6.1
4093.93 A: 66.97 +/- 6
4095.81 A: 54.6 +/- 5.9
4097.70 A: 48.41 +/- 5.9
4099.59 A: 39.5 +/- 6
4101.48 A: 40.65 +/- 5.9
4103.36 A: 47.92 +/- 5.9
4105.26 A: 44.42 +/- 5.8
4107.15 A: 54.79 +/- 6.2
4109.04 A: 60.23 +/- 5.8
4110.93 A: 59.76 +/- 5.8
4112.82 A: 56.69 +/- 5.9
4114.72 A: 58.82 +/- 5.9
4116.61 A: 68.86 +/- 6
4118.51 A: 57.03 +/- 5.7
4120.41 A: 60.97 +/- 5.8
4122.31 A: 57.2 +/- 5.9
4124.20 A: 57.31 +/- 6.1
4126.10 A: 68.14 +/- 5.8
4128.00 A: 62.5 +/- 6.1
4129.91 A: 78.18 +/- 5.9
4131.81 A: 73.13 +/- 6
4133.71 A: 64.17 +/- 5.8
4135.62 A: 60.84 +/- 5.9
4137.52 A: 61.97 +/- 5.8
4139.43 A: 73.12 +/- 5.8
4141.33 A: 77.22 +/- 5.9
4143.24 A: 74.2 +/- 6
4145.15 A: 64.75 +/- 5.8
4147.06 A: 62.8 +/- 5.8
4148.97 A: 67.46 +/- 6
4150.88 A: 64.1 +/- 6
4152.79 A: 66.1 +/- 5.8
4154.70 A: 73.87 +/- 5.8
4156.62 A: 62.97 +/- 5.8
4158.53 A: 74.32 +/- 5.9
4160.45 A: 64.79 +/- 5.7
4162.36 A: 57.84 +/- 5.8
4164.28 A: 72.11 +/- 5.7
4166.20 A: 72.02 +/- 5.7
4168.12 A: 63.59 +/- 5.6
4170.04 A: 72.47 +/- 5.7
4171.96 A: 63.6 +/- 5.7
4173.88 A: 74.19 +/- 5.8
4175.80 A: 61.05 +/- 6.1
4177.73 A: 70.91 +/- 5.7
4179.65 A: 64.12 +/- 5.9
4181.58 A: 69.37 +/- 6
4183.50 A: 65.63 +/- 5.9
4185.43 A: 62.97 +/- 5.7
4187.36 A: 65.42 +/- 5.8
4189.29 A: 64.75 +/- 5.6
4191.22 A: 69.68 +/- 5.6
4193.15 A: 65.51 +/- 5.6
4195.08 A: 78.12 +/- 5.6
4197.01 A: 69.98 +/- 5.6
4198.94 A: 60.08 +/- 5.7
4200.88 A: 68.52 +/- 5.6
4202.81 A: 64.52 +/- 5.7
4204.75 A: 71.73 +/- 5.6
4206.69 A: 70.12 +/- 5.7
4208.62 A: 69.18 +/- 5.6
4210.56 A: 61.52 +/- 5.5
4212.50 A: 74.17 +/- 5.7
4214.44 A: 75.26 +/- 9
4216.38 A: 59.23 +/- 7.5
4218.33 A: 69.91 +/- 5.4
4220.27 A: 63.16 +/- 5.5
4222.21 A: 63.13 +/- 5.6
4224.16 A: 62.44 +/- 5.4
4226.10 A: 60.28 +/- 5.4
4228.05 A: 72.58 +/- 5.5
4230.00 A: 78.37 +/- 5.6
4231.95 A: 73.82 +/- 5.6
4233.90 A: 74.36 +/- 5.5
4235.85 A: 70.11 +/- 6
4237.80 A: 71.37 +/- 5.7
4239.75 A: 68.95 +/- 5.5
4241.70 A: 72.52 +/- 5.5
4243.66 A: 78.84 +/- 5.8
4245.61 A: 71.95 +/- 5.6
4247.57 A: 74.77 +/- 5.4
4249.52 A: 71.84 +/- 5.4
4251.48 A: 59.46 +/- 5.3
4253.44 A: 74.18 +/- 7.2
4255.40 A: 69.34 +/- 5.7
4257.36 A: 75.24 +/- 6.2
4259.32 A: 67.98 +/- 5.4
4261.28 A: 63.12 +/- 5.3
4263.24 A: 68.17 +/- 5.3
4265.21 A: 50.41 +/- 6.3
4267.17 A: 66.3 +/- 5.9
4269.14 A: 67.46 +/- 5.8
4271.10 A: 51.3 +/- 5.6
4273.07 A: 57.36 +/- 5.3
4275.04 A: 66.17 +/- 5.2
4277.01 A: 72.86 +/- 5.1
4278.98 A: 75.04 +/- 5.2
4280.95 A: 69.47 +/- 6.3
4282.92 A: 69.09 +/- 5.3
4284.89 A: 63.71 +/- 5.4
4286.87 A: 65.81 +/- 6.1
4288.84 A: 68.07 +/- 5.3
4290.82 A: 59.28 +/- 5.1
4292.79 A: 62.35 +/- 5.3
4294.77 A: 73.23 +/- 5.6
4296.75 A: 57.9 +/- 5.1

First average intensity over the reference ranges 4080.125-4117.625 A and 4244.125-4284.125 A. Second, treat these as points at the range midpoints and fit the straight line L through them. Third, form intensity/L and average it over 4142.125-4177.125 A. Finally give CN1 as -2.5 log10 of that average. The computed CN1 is -0.104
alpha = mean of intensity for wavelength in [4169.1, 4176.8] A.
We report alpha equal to 67.8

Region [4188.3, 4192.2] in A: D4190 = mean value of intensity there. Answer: 67.2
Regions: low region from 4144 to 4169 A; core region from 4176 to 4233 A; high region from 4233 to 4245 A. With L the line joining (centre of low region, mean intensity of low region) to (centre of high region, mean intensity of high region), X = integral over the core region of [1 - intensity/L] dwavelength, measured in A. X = 2.1 A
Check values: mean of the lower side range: 66.7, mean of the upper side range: 72.7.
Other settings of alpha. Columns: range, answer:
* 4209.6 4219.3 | 68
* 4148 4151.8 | 65.8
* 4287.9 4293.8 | 63.2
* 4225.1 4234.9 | 71.8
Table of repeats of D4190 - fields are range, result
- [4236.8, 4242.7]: 71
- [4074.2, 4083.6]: 61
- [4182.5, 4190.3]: 64.7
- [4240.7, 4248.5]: 74.5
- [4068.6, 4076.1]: 62.7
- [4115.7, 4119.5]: 62.8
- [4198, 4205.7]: 66.2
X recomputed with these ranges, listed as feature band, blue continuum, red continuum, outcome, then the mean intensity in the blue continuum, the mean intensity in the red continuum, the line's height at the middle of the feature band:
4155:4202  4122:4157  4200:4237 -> 0.33 A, 67.1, 68.6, 67.8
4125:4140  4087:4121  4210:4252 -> -2.04 A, 56.5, 69.6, 59.4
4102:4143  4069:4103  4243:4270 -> -0.54 A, 59.2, 68.4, 61.2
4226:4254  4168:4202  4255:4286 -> -2.35 A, 67.3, 65.7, 66.3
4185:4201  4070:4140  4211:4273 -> -0.49 A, 60.2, 68.2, 65.3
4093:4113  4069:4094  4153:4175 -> 3.90 A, 63.3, 68.2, 64.6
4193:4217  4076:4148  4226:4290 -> -0.96 A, 61.2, 68.6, 65.9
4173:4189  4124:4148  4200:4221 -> 0.32 A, 67.9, 68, 67.9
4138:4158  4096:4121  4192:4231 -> -3.24 A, 53.6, 67.9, 59.1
